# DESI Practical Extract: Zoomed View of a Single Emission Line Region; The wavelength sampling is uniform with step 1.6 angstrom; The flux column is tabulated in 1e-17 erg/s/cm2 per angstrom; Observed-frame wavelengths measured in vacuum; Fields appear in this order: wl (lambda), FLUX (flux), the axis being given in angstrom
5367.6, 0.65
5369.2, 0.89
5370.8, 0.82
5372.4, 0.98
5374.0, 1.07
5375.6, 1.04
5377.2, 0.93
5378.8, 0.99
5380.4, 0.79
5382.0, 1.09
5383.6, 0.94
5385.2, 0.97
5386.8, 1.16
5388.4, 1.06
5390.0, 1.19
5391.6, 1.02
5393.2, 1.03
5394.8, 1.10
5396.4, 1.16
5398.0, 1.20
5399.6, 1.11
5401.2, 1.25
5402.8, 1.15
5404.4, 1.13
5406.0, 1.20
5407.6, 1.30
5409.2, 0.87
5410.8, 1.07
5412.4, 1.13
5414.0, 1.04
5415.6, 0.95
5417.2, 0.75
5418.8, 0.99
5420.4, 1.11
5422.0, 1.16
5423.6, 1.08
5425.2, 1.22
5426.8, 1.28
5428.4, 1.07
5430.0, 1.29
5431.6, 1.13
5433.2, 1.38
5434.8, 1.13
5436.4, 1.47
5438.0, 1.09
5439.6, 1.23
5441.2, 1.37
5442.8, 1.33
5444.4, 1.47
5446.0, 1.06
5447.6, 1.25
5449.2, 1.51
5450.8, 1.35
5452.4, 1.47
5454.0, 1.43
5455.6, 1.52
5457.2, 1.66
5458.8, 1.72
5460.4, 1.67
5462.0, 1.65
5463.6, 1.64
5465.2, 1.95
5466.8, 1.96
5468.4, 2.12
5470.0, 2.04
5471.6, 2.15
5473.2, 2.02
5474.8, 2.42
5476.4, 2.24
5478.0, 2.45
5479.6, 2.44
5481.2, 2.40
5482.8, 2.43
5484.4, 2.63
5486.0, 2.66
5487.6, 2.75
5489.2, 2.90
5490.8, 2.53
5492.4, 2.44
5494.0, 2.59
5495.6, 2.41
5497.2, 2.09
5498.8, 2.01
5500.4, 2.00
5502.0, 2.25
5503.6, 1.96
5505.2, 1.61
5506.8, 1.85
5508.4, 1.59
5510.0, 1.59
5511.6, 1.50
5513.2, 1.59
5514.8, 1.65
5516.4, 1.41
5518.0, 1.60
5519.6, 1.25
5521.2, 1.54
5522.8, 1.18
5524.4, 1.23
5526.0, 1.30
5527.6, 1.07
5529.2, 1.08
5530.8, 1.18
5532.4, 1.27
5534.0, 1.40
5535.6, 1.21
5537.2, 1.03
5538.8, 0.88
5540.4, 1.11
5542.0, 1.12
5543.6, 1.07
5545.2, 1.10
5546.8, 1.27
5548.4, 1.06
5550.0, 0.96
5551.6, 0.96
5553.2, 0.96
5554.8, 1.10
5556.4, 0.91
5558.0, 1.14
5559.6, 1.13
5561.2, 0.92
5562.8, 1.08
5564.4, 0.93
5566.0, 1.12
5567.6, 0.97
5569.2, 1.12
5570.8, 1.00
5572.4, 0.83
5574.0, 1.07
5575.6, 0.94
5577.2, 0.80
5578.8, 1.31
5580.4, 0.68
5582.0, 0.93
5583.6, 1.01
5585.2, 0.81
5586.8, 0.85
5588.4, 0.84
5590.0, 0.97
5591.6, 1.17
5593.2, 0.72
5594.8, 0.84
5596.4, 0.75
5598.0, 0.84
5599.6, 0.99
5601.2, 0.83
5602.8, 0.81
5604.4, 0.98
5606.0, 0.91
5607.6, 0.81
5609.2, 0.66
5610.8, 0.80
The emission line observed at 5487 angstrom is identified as C IV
